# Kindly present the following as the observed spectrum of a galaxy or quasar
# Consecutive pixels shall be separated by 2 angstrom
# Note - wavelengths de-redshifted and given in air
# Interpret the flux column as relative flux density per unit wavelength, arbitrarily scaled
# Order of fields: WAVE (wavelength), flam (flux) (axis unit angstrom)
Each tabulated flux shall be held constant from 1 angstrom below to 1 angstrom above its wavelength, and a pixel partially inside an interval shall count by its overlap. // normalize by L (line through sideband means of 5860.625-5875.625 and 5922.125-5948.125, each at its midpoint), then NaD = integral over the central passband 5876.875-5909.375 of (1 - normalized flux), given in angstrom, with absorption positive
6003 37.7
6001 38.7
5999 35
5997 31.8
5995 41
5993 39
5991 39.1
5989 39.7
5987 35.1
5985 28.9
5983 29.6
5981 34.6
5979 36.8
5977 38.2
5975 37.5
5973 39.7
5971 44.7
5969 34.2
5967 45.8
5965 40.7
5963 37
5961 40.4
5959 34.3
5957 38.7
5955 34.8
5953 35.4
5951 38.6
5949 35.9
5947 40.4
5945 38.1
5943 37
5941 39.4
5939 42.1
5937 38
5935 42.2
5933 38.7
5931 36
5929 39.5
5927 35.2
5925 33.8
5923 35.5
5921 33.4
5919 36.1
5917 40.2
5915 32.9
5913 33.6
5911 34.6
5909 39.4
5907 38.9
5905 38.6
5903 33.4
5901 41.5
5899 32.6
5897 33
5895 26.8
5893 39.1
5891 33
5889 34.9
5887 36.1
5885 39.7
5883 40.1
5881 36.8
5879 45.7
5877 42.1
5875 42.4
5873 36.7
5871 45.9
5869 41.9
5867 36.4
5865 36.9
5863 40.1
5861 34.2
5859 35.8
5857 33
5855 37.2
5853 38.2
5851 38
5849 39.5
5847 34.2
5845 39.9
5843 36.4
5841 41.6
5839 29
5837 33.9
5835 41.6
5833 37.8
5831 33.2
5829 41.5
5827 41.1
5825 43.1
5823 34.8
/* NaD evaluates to 1.7 angstrom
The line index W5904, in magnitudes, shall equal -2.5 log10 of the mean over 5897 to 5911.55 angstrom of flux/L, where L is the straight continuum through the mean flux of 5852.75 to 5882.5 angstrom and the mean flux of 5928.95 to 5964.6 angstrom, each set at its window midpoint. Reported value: 0.05 mag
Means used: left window 38.9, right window 38.1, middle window 36.8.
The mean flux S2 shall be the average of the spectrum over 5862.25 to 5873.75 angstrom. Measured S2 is 39.7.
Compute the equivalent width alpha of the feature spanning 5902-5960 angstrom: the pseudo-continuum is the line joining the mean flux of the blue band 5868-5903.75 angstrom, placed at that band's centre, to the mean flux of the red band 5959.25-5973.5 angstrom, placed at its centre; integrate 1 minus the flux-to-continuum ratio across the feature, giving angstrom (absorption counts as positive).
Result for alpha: 3.0 angstrom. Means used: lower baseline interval 37.9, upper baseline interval 40.1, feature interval 37.1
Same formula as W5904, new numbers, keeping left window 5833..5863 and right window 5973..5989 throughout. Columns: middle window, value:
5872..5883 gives -0.12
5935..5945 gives -0.11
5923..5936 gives -0.05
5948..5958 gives -0.04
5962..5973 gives -0.15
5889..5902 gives 0.05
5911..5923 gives 0.02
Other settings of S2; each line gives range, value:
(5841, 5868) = 37.1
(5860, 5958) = 37.5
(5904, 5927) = 36.1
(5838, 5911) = 37.4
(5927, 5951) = 38.7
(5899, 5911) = 37.6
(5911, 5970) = 37.5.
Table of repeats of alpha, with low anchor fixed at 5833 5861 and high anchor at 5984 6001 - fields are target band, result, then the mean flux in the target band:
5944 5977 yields -1.9 angstrom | 38.5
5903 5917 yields 0.1 angstrom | 36.4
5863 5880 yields -2.0 angstrom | 40.9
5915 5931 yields 0.2 angstrom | 36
